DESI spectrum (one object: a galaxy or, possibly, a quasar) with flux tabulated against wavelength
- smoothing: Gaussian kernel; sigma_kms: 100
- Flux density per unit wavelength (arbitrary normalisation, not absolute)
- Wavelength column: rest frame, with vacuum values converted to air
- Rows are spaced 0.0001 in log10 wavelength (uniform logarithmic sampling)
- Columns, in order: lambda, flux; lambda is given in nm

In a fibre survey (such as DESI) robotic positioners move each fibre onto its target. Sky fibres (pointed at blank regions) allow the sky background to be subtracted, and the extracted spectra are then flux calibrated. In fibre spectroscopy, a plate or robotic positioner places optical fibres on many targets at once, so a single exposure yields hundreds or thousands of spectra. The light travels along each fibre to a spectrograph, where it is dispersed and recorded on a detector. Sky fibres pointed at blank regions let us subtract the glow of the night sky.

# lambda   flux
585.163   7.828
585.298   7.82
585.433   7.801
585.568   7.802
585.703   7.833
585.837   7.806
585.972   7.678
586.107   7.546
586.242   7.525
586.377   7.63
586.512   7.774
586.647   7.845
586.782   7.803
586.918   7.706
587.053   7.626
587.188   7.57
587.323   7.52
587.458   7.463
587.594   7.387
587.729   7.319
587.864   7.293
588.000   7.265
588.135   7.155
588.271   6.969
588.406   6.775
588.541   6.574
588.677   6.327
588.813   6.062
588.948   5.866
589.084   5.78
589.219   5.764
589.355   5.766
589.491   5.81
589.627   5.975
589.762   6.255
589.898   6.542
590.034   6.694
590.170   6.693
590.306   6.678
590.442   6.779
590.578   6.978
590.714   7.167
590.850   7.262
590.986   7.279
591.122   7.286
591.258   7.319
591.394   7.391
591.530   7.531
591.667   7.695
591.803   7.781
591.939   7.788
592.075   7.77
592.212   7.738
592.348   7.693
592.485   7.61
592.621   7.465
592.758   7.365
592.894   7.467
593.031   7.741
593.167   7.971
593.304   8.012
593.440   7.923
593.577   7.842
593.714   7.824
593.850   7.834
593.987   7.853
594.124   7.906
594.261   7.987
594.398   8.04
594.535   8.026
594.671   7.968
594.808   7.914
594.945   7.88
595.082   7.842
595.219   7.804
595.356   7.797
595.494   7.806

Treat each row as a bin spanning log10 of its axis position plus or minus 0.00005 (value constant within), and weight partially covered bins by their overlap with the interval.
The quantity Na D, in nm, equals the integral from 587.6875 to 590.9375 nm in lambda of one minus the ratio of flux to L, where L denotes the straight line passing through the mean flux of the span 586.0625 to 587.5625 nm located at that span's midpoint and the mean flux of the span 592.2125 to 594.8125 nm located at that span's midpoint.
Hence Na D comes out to 0.48 nm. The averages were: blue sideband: 7.63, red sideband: 7.81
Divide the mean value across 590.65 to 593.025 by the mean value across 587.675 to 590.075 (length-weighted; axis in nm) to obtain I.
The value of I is 1.17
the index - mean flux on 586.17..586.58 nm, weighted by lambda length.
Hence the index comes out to 7.64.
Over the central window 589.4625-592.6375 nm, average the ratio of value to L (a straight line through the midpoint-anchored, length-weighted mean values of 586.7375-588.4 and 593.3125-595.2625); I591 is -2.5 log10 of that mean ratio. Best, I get 0.08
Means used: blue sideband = 7.39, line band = 7.14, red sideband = 7.91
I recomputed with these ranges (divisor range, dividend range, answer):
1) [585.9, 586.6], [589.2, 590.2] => 0.81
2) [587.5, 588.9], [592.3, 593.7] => 1.12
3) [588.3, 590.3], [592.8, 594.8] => 1.26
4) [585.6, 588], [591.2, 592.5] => 1.00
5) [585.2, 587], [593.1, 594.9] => 1.03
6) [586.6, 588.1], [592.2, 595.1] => 1.04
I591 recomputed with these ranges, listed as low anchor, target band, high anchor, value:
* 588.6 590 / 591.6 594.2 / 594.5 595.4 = -0.08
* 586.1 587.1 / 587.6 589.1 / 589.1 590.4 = 0.03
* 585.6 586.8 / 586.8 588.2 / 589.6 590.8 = -0.01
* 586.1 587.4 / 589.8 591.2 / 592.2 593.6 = 0.11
